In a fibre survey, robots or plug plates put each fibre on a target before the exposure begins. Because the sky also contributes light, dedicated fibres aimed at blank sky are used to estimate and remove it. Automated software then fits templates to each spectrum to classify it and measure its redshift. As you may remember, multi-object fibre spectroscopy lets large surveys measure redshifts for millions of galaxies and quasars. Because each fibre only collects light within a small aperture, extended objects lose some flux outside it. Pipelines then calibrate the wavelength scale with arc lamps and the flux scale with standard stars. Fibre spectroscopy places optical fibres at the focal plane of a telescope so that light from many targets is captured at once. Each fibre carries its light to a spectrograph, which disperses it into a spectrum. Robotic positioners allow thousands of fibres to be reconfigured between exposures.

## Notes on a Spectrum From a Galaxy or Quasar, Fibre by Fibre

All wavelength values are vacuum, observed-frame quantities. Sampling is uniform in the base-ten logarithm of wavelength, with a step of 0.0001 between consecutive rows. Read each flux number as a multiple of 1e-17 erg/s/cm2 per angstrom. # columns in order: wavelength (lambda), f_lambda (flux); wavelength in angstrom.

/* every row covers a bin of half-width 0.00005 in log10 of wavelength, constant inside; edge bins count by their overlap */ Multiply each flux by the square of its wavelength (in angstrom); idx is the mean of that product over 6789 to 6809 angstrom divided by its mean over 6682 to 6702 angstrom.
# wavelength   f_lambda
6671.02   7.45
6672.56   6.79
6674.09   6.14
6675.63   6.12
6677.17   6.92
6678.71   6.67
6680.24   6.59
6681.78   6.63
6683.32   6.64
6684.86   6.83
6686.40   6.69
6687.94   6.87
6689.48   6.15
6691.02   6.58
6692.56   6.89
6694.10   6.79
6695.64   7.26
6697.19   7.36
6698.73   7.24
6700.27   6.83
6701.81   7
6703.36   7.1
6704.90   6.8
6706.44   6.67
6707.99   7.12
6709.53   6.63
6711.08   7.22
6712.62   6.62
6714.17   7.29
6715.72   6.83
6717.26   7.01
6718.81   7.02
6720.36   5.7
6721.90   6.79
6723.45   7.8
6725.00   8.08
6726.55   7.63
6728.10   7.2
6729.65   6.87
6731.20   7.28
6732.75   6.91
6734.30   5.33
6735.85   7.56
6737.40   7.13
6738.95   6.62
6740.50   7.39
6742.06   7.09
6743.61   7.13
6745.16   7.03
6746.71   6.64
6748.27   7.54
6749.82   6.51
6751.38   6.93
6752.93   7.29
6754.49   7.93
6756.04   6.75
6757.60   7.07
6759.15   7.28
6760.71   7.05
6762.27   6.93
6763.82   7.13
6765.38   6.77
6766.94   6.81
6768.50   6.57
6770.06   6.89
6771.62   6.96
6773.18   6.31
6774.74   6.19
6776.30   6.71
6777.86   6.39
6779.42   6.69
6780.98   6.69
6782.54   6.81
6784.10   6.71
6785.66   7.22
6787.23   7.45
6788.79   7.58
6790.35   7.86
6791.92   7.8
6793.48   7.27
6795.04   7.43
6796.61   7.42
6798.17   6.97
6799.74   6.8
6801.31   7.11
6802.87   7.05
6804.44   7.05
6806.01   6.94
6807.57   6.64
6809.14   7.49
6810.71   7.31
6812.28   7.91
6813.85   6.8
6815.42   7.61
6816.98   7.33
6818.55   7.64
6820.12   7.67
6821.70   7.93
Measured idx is 1.09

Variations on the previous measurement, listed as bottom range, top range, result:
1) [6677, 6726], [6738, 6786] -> 1.02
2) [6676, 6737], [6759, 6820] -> 1.05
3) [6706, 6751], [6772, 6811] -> 1.03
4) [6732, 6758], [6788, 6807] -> 1.06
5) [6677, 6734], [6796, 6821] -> 1.08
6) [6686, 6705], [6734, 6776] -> 1.02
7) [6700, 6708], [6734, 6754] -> 1.02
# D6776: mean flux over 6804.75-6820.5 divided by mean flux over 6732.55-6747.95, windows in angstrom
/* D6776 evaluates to 1.06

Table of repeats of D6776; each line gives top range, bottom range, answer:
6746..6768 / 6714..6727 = 0.99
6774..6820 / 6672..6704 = 1.06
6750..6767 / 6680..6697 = 1.05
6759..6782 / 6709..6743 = 0.96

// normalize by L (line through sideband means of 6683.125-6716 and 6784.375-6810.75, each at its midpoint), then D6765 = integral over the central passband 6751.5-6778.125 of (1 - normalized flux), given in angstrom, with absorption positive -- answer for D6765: 0.9 angstrom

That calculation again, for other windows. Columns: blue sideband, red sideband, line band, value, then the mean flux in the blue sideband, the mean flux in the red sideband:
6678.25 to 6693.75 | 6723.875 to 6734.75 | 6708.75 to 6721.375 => 0.3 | 6.66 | 7.12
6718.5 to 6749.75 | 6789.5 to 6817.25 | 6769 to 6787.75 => 1.2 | 7.03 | 7.27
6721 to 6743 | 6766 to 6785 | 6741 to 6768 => -0.7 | 7.11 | 6.65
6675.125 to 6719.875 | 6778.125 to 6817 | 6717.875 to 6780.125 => 0.6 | 6.84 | 7.19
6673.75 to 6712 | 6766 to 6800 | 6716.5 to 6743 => -0.6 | 6.8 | 6.98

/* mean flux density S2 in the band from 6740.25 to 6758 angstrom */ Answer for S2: 7.1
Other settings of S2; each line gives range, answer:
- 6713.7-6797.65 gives 7.02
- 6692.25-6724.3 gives 6.95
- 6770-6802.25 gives 7.02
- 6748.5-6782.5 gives 6.86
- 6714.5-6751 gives 7.01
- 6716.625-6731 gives 7.13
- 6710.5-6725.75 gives 7.03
